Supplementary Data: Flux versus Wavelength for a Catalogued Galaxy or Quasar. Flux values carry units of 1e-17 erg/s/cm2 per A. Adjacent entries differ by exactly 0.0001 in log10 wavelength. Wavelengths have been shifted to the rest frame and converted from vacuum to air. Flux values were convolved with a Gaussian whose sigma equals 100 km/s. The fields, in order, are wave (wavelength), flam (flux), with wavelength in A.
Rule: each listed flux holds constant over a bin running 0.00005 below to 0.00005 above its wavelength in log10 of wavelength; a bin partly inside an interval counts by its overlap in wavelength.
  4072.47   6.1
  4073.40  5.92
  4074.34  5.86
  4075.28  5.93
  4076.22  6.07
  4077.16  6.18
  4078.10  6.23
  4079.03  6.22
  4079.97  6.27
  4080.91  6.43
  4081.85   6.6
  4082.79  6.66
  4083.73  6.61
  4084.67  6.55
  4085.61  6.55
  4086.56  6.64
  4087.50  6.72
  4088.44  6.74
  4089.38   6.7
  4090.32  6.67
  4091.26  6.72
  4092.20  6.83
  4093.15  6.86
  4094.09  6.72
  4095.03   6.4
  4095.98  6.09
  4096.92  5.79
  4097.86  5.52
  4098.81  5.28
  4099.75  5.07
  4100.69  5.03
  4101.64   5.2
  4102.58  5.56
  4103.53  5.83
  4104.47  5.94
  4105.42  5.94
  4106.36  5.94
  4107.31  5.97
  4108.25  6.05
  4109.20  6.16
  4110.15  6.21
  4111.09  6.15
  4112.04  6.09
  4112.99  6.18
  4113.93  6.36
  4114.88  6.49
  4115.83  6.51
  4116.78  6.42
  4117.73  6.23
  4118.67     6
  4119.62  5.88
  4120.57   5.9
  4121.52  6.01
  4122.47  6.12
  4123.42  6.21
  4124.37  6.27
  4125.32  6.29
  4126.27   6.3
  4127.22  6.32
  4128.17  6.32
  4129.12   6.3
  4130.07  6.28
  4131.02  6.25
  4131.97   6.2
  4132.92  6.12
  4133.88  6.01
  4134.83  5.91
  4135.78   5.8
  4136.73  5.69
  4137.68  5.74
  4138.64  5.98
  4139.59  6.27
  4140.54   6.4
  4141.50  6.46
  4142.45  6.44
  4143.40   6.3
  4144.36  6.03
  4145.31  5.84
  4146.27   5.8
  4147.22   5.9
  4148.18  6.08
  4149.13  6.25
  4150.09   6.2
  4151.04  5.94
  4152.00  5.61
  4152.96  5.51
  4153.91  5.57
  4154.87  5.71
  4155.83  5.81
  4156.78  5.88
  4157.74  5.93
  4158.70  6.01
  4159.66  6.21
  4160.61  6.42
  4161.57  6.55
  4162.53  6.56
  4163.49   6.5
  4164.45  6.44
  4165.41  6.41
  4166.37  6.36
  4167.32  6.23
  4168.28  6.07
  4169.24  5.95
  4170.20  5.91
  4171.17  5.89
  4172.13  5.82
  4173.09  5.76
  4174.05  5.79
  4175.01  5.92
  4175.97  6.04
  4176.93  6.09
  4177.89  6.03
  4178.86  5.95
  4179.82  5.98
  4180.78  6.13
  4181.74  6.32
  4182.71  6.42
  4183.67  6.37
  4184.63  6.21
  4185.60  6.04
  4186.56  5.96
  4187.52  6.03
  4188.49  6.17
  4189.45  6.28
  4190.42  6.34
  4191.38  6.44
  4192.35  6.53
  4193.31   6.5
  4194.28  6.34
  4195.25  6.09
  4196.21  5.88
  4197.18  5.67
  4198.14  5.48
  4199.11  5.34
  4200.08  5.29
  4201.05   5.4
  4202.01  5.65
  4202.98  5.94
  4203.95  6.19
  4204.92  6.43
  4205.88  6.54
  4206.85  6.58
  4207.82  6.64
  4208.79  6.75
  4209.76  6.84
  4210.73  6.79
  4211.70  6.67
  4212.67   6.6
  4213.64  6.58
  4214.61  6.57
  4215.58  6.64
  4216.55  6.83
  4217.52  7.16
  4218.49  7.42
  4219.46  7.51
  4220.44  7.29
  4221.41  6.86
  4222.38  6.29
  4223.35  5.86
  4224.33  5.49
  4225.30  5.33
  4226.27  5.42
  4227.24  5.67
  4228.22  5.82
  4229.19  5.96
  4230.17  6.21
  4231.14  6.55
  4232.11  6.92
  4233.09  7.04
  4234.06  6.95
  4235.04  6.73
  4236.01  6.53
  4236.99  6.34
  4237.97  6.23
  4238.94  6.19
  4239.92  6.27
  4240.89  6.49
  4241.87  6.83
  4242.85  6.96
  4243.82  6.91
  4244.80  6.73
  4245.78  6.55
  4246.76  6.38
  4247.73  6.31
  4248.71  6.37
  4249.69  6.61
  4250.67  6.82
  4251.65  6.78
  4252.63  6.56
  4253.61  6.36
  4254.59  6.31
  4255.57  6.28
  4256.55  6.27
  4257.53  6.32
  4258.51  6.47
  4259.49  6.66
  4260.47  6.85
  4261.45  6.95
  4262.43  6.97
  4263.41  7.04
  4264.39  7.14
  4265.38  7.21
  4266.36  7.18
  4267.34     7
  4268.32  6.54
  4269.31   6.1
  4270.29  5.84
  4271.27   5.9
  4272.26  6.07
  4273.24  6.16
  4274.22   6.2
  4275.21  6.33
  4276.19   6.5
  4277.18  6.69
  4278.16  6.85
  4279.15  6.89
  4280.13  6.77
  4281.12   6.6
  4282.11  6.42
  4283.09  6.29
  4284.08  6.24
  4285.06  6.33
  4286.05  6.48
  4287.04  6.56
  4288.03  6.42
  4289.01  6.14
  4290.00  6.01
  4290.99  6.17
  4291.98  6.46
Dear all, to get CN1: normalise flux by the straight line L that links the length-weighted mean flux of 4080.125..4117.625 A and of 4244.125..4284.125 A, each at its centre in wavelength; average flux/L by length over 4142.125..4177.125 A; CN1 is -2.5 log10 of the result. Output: 0.05 mag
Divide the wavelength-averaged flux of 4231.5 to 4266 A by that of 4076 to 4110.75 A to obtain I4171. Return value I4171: 1.07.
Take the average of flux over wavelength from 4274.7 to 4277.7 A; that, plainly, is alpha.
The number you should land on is 6.51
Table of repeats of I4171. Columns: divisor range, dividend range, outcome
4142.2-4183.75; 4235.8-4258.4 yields 1.07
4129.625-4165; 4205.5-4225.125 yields 1.10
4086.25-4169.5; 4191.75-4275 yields 1.05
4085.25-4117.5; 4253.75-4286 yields 1.06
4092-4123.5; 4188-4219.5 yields 1.06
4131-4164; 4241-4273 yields 1.09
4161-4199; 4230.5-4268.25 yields 1.09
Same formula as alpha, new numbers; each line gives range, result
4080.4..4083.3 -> 6.56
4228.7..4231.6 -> 6.24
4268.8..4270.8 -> 5.97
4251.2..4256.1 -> 6.45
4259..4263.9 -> 6.9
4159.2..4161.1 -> 6.34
